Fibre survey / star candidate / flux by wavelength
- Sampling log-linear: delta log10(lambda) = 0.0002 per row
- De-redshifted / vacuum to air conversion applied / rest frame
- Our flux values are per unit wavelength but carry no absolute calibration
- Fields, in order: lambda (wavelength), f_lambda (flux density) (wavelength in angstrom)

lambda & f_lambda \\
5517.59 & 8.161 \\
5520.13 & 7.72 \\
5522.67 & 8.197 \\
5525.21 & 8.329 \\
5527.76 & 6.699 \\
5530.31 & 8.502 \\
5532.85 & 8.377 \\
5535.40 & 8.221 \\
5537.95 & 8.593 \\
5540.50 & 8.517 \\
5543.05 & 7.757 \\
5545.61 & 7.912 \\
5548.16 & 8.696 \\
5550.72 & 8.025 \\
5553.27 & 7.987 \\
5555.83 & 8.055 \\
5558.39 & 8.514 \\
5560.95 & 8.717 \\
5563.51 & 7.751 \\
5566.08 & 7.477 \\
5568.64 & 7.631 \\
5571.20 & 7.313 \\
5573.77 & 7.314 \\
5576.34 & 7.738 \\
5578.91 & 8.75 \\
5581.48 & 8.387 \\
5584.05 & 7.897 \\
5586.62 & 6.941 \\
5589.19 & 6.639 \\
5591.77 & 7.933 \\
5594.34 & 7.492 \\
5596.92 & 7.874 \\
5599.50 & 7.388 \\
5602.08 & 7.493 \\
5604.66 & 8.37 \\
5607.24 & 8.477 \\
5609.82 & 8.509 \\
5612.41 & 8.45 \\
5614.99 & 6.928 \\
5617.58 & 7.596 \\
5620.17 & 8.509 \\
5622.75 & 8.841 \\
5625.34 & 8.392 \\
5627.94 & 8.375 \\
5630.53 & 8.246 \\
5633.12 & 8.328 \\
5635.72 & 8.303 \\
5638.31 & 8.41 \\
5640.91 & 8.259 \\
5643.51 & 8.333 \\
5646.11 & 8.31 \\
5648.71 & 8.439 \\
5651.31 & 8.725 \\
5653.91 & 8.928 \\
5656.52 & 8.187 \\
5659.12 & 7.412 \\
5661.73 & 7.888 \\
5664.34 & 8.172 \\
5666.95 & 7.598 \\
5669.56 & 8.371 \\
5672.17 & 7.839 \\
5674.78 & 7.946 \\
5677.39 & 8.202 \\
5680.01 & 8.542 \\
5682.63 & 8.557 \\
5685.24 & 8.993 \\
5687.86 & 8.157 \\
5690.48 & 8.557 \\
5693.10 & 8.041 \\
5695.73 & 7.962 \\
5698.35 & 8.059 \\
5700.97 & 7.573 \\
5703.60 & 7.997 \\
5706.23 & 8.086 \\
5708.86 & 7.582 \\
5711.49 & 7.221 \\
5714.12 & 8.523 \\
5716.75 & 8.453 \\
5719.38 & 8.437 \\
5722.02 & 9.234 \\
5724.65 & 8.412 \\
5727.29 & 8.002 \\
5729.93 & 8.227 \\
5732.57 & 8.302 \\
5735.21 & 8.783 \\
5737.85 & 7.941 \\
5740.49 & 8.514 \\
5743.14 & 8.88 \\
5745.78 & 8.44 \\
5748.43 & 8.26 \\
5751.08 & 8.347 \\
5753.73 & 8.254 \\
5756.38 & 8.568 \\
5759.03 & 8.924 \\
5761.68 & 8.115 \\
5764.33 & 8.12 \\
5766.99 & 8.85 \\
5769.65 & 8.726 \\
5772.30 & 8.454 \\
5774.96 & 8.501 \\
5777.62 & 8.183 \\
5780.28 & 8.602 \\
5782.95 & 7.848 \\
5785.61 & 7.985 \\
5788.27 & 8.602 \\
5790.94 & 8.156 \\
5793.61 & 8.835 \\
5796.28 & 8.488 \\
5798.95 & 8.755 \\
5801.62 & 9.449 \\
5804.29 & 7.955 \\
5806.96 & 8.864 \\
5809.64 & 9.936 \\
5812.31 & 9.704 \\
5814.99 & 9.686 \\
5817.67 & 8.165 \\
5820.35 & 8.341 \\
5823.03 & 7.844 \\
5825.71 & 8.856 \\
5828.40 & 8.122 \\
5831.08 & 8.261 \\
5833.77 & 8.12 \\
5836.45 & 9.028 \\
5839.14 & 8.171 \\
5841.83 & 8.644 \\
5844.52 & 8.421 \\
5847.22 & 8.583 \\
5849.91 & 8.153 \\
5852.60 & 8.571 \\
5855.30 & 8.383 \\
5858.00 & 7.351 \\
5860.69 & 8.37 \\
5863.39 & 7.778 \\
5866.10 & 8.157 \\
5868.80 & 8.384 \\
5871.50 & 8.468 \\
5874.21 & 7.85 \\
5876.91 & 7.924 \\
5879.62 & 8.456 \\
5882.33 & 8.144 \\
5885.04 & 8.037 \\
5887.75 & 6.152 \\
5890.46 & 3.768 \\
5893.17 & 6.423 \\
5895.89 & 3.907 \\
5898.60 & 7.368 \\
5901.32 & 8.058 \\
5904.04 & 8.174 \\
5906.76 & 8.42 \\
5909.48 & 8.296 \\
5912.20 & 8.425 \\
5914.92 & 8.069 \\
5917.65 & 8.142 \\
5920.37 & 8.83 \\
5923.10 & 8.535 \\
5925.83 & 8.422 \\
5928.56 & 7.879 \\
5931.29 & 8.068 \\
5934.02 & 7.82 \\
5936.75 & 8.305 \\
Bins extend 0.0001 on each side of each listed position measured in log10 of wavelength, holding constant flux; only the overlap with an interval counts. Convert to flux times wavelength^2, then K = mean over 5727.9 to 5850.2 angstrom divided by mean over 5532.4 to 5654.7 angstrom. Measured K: 1.13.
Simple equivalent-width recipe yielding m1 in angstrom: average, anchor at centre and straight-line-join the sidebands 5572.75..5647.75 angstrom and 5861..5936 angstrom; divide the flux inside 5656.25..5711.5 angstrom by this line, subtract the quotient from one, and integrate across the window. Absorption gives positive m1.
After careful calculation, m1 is -0.8 angstrom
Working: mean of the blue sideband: 8.02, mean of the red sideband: 7.72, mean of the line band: 8.06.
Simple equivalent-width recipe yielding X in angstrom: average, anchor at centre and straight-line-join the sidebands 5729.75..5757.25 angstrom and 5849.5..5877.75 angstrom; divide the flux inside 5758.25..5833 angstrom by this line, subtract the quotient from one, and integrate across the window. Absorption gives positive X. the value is -2.6 angstrom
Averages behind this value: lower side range 8.42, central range 8.58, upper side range 8.13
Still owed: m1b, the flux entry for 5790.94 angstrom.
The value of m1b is 8.156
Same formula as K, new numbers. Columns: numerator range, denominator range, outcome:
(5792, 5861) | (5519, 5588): 1.18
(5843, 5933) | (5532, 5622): 1.10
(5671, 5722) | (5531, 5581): 1.06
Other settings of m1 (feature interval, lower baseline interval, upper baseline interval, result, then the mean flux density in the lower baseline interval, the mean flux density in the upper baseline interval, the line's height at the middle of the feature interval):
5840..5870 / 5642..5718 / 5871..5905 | -4.11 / 8.16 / 7.09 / 7.26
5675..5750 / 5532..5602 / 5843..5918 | -4.39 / 7.91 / 7.72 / 7.82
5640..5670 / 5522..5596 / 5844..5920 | -1.28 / 7.94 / 7.73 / 7.88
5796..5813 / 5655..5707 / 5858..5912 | -2.84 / 8.11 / 7.5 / 7.74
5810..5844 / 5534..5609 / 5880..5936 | -4.23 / 7.93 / 7.57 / 7.66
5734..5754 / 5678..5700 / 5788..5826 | 0.26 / 8.34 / 8.78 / 8.54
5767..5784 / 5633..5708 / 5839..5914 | -0.99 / 8.21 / 7.74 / 7.97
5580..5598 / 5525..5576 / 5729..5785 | 1.07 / 8.01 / 8.42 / 8.08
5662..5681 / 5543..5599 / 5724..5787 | 0.15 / 7.85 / 8.39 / 8.14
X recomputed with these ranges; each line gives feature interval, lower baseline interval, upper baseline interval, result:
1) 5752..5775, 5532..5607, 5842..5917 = -2.06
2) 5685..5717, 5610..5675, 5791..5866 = 0.98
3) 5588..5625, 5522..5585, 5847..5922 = 0.42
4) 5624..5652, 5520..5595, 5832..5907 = -1.68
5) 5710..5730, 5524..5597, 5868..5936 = -1.27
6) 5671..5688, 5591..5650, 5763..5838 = -0.09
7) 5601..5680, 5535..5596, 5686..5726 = -1.49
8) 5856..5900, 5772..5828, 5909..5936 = 5.72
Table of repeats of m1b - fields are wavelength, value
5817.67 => 8.165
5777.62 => 8.183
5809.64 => 9.936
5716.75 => 8.453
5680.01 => 8.542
